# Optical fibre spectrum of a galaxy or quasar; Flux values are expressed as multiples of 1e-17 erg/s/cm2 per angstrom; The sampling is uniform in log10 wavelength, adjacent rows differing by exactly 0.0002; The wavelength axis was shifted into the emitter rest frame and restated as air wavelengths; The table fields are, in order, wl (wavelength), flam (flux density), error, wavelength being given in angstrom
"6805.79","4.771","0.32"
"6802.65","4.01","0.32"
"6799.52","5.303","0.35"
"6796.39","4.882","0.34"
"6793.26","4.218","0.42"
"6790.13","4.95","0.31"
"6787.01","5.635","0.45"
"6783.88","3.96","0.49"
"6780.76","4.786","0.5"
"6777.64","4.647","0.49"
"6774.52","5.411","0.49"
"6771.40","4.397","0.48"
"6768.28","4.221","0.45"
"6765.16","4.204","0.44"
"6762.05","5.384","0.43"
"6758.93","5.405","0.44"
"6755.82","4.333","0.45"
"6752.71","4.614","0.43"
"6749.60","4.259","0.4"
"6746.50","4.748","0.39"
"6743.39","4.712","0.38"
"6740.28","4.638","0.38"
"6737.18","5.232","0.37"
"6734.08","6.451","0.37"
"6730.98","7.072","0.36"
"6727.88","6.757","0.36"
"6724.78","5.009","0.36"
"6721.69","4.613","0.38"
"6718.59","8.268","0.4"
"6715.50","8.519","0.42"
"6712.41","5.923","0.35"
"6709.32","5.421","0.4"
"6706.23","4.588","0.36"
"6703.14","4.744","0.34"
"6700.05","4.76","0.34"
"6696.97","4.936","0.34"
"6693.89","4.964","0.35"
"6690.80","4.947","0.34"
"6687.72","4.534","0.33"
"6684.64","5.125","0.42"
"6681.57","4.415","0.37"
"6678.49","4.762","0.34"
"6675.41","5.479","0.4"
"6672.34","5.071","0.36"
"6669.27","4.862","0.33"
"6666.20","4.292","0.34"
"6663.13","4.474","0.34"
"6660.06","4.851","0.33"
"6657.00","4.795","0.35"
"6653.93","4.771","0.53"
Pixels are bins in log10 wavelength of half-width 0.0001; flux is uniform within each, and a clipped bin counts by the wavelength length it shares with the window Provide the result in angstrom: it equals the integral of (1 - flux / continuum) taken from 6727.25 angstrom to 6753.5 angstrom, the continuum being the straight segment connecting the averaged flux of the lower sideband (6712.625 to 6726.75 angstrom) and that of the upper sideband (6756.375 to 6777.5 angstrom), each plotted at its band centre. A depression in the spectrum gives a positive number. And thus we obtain 2.0 angstrom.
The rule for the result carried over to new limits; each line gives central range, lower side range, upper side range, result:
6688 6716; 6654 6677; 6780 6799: -2.66 angstrom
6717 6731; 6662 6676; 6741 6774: -4.64 angstrom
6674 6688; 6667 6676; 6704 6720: 1.24 angstrom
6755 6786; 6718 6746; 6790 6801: 2.87 angstrom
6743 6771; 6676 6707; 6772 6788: 1.07 angstrom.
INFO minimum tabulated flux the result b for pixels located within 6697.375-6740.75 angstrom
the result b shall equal 4.588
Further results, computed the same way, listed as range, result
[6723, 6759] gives 4.259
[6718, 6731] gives 4.613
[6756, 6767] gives 4.204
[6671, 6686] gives 4.415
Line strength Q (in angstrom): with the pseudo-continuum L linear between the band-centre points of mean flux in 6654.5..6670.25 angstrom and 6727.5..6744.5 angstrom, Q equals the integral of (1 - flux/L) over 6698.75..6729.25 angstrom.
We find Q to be -2.33 angstrom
